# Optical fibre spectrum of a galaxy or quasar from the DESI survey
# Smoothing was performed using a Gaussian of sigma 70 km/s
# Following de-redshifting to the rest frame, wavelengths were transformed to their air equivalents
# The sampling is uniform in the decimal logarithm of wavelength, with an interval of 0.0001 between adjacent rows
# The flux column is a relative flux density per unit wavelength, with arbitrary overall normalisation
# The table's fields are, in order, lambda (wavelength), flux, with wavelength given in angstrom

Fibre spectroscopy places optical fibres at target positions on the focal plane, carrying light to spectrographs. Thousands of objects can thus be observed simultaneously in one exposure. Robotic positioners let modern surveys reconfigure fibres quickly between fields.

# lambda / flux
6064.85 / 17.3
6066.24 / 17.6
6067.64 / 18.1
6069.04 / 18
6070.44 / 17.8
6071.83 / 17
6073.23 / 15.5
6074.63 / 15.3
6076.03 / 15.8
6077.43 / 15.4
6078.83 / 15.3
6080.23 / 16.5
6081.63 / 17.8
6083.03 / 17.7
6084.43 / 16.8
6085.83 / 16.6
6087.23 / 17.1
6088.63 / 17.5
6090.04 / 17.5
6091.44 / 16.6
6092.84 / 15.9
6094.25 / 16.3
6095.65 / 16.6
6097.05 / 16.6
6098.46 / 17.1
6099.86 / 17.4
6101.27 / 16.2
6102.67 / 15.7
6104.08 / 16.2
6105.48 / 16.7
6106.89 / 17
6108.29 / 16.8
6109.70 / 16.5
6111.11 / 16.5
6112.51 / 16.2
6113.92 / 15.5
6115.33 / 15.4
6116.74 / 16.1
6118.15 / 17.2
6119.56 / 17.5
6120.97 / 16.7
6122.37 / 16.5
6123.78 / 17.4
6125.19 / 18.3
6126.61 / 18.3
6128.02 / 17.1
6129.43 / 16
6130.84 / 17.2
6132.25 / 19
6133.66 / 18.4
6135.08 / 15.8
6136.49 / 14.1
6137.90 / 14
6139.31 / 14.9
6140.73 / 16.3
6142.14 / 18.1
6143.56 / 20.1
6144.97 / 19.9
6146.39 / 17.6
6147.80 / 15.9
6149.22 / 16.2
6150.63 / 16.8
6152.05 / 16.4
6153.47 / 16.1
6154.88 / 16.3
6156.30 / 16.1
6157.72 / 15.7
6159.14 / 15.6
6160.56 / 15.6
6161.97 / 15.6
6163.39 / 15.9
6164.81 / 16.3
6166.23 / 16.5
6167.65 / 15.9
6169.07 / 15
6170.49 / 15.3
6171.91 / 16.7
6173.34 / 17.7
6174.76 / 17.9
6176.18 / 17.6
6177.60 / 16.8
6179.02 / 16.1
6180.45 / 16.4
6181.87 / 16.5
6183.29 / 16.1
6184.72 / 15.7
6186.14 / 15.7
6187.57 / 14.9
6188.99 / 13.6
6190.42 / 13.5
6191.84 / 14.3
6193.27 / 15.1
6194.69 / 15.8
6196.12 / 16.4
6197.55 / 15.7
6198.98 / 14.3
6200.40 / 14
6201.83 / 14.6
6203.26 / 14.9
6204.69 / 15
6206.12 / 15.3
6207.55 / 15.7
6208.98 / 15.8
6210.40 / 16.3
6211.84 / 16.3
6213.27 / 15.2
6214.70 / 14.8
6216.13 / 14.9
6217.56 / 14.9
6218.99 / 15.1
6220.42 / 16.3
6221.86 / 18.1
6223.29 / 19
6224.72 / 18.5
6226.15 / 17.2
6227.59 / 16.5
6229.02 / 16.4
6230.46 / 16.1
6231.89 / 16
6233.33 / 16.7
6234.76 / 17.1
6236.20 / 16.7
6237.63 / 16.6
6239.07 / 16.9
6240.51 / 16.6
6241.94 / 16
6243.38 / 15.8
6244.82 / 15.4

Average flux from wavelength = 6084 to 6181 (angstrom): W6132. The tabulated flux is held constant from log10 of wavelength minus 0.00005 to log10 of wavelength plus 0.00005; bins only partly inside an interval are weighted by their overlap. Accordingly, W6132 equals 16.6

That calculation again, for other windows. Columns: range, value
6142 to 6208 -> 16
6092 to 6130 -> 16.7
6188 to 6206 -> 14.8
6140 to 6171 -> 16.5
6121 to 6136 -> 17.3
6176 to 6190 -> 15.8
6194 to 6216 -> 15.3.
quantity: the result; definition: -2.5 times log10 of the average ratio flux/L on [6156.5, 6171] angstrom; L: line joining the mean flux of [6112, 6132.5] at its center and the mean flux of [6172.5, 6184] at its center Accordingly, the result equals 0.08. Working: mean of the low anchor 16.9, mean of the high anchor 16.9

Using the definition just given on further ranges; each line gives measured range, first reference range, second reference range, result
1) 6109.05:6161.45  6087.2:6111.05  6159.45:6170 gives -0.03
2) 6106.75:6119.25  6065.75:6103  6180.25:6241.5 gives 0.01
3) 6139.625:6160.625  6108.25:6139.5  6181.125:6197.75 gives -0.05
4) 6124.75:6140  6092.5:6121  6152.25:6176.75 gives -0.02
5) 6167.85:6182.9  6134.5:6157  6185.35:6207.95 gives -0.07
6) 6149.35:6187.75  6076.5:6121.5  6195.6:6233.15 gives 0.00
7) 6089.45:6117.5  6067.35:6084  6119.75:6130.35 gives 0.03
